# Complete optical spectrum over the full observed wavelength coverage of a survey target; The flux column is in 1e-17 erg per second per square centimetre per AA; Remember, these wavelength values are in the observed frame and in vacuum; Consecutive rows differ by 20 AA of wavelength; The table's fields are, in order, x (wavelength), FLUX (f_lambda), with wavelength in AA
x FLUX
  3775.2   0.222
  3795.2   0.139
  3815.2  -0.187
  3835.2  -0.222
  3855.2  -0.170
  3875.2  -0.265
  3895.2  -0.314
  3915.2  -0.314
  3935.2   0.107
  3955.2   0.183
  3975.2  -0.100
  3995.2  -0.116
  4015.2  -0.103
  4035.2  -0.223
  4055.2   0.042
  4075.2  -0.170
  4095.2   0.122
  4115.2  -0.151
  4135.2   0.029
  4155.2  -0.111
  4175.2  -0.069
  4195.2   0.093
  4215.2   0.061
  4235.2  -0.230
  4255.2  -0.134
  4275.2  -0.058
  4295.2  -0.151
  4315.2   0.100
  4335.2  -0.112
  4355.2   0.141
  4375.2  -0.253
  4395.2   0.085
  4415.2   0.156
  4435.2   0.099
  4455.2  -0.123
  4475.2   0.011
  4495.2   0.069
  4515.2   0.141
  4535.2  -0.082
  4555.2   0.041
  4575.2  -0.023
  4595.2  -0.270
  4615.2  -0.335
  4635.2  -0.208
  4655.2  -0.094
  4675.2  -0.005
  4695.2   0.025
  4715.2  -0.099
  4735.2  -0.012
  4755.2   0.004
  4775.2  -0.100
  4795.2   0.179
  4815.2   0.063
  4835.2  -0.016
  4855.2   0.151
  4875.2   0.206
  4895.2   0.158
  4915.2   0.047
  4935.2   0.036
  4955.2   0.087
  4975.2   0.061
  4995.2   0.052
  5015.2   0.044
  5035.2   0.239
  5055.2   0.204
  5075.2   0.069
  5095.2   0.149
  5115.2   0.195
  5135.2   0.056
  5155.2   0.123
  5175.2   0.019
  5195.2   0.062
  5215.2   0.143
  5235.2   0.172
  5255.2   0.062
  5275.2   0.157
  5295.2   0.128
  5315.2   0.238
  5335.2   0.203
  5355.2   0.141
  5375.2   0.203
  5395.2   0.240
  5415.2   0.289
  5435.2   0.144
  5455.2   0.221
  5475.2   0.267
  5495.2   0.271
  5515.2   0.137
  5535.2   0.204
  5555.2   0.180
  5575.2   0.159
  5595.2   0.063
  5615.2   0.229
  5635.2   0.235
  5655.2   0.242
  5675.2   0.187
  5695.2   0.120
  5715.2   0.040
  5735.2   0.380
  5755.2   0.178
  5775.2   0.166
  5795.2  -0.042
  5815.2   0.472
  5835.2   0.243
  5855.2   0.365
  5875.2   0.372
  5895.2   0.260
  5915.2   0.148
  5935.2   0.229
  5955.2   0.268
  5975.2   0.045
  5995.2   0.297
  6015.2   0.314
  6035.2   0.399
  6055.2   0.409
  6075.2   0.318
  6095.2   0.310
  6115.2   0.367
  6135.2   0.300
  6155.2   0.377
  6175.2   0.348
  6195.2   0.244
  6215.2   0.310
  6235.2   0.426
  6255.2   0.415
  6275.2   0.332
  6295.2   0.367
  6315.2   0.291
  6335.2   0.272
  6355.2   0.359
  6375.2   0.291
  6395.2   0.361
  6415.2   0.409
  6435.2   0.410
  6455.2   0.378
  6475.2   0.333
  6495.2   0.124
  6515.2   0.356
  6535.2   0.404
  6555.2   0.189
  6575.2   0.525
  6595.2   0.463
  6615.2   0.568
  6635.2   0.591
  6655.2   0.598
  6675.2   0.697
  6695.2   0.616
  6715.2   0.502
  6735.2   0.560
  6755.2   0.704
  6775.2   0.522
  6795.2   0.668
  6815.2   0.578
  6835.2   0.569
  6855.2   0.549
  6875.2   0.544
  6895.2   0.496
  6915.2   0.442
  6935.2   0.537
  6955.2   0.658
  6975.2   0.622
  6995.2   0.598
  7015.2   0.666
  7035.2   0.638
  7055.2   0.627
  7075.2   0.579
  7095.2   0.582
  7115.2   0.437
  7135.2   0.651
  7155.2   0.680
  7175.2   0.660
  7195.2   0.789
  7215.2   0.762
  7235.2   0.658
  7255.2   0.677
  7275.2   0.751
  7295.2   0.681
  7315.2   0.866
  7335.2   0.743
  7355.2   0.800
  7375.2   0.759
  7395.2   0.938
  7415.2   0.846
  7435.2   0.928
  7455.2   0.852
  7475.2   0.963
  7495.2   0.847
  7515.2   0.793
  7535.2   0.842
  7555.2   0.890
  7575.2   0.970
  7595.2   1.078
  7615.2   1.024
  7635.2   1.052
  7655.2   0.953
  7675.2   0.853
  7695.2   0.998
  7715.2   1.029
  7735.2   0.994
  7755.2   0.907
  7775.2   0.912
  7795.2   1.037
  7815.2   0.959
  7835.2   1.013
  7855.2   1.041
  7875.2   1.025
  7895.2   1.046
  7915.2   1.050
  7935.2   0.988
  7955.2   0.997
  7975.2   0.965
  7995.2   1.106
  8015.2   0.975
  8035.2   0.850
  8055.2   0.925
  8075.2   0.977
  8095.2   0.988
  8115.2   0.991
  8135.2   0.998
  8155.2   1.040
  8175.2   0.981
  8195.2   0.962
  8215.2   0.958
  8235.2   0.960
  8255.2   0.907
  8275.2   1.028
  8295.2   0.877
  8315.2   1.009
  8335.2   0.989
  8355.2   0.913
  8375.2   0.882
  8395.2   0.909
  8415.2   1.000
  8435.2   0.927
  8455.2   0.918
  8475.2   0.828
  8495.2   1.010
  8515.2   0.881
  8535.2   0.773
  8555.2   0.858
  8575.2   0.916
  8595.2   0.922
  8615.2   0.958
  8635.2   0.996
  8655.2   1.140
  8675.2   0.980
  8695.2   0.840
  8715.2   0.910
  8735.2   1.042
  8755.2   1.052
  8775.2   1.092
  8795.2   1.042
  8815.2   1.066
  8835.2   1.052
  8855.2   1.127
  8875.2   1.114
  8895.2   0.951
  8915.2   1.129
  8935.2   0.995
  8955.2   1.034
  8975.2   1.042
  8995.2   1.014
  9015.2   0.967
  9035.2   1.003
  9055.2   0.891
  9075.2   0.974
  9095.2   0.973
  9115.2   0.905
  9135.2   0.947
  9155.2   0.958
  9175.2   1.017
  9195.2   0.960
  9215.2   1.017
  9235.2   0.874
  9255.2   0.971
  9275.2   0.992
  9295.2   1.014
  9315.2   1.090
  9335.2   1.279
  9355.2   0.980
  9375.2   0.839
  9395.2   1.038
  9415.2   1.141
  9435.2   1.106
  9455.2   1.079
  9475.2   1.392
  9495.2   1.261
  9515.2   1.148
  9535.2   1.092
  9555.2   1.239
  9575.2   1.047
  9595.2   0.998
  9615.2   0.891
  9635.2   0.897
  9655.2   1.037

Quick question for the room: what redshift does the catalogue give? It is 0.651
